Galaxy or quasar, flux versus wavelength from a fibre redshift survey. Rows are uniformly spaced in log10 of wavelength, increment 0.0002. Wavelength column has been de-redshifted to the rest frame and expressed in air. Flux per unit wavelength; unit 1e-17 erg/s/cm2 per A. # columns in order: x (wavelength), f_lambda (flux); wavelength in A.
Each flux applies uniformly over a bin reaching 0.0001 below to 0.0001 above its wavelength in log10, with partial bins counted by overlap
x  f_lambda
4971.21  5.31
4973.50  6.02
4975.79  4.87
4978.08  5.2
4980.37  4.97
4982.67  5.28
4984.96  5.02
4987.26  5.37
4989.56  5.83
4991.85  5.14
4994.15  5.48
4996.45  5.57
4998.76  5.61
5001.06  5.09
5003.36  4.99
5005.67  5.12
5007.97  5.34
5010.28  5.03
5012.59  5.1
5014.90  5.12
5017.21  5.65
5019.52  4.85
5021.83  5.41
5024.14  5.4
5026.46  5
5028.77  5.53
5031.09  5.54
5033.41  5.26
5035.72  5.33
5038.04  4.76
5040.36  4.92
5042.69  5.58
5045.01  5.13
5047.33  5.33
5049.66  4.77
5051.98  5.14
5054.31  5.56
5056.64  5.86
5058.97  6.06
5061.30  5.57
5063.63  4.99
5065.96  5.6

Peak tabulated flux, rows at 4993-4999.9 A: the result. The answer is 5.61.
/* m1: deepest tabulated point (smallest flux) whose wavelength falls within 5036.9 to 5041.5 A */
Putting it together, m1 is 4.76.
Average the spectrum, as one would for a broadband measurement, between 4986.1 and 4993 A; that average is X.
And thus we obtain 5.45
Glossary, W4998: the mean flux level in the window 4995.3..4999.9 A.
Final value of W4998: 5.58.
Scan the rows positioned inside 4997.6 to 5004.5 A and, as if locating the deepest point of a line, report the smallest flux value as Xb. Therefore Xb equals 4.99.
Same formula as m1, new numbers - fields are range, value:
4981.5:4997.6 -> 5.02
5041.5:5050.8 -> 4.77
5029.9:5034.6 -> 5.26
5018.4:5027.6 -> 4.85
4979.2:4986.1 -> 4.97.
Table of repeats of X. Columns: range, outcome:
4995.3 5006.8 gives 5.27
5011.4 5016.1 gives 5.11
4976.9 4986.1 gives 5.12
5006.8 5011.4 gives 5.19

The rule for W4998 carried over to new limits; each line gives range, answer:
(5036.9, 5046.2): 5.1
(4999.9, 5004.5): 5.05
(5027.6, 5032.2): 5.53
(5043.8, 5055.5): 5.19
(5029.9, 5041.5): 5.16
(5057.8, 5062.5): 5.81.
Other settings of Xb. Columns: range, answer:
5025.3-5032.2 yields 5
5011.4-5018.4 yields 5.1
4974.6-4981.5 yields 4.87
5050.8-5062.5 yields 5.14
